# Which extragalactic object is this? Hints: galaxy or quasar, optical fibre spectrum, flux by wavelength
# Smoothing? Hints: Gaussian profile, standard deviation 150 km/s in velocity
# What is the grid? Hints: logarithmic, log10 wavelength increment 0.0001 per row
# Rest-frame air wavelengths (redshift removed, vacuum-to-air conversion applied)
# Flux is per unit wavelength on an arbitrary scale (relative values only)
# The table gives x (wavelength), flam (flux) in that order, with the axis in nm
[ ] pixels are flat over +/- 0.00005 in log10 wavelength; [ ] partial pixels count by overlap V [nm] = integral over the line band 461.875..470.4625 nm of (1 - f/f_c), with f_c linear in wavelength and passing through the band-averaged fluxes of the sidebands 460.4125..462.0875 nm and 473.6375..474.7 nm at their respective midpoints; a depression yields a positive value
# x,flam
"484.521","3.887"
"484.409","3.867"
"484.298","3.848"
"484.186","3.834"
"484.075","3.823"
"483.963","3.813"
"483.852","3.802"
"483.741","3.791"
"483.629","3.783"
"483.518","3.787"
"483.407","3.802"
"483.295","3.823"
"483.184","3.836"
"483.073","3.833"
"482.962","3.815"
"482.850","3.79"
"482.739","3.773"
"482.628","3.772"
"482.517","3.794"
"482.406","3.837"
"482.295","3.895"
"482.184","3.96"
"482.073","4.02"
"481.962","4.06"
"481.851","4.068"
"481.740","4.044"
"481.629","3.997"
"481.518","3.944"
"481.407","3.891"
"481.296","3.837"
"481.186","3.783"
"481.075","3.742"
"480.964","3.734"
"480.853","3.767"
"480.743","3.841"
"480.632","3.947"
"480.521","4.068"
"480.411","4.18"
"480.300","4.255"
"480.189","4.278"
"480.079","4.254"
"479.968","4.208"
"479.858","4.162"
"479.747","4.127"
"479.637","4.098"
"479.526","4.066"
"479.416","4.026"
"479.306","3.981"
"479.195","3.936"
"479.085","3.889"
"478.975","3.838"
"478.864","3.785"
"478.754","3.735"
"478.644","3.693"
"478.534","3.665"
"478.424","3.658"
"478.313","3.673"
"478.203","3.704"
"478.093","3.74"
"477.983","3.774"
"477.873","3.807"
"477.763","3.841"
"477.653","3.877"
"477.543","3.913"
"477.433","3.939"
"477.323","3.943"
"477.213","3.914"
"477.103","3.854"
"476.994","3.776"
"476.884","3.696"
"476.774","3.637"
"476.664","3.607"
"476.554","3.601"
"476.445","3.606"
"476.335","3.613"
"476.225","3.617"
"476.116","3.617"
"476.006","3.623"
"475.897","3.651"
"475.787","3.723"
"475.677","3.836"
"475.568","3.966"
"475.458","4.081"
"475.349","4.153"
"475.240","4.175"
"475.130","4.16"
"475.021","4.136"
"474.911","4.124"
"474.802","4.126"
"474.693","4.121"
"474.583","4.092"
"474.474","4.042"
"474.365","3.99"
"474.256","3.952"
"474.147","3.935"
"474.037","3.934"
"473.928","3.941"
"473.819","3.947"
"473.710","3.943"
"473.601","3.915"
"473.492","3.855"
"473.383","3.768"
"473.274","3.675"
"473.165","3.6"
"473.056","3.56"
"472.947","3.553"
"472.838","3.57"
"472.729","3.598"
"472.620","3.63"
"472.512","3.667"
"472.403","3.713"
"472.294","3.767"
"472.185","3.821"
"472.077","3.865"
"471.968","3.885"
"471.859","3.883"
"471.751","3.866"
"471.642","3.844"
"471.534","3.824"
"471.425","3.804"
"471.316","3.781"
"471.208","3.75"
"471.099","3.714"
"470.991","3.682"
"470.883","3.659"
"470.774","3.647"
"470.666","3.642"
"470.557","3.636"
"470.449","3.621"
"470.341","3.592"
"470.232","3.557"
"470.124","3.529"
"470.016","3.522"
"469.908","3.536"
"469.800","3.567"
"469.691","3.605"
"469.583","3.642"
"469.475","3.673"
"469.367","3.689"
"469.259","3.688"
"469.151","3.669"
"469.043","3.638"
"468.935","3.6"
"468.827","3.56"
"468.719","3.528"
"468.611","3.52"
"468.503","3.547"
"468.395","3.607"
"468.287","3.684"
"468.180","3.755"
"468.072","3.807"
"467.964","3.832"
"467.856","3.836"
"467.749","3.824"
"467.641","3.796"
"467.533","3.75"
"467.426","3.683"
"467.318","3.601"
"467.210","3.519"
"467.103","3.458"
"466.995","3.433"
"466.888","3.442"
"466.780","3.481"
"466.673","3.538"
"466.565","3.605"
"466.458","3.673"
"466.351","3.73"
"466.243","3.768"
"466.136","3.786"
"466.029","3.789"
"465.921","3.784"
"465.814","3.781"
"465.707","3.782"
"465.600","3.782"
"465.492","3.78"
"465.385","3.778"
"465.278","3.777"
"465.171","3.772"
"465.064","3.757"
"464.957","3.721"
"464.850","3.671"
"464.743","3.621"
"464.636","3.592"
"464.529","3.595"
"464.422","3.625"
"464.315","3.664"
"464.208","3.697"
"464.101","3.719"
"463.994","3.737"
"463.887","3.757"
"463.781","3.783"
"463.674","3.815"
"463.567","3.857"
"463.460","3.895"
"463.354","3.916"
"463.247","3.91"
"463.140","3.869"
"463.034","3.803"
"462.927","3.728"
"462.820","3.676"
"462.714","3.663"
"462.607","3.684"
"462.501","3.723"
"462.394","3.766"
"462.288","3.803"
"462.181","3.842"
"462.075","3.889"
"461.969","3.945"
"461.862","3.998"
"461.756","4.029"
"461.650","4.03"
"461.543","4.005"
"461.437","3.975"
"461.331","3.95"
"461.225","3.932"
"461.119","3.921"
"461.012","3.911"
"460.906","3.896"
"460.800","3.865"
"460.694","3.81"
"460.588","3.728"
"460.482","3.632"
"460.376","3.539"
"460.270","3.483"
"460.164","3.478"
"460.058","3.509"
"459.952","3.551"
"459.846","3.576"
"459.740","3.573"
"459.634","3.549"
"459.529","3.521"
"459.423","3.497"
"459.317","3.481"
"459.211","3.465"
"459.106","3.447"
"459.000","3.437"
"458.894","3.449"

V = 0.52 nm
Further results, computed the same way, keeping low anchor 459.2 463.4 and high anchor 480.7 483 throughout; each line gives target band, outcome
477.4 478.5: 0.02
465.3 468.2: 0.07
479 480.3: -0.08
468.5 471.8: 0.14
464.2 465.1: 0.03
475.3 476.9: 0.04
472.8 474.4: 0.01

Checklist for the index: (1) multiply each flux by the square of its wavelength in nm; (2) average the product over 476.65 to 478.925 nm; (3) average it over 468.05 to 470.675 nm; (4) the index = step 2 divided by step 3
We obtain 1.08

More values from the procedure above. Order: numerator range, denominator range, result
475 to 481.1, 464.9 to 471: 1.11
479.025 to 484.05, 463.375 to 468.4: 1.13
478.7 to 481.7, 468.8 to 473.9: 1.12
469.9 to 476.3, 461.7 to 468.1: 1.05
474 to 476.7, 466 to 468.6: 1.10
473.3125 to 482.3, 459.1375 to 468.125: 1.11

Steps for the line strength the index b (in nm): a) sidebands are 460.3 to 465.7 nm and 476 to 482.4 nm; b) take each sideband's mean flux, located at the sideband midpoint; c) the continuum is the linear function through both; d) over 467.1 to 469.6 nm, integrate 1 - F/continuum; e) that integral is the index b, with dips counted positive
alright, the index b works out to 0.10 nm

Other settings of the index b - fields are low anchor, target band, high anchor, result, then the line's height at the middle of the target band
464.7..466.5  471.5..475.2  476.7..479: -0.091 nm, 3.77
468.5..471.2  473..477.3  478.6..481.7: -0.075 nm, 3.8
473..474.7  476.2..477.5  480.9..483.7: 0.047 nm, 3.88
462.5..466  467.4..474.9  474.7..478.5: 0.104 nm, 3.79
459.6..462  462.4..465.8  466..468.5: -0.025 nm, 3.72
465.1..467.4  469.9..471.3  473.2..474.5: 0.064 nm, 3.8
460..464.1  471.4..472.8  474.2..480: 0.027 nm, 3.85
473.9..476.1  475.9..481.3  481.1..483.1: 0.112 nm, 3.94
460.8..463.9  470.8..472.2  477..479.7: 0.022 nm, 3.85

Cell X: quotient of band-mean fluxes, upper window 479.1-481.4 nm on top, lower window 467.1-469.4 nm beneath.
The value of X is 1.09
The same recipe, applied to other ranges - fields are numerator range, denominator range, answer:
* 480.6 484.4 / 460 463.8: 1.01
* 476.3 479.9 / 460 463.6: 1.00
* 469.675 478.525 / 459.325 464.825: 1.01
